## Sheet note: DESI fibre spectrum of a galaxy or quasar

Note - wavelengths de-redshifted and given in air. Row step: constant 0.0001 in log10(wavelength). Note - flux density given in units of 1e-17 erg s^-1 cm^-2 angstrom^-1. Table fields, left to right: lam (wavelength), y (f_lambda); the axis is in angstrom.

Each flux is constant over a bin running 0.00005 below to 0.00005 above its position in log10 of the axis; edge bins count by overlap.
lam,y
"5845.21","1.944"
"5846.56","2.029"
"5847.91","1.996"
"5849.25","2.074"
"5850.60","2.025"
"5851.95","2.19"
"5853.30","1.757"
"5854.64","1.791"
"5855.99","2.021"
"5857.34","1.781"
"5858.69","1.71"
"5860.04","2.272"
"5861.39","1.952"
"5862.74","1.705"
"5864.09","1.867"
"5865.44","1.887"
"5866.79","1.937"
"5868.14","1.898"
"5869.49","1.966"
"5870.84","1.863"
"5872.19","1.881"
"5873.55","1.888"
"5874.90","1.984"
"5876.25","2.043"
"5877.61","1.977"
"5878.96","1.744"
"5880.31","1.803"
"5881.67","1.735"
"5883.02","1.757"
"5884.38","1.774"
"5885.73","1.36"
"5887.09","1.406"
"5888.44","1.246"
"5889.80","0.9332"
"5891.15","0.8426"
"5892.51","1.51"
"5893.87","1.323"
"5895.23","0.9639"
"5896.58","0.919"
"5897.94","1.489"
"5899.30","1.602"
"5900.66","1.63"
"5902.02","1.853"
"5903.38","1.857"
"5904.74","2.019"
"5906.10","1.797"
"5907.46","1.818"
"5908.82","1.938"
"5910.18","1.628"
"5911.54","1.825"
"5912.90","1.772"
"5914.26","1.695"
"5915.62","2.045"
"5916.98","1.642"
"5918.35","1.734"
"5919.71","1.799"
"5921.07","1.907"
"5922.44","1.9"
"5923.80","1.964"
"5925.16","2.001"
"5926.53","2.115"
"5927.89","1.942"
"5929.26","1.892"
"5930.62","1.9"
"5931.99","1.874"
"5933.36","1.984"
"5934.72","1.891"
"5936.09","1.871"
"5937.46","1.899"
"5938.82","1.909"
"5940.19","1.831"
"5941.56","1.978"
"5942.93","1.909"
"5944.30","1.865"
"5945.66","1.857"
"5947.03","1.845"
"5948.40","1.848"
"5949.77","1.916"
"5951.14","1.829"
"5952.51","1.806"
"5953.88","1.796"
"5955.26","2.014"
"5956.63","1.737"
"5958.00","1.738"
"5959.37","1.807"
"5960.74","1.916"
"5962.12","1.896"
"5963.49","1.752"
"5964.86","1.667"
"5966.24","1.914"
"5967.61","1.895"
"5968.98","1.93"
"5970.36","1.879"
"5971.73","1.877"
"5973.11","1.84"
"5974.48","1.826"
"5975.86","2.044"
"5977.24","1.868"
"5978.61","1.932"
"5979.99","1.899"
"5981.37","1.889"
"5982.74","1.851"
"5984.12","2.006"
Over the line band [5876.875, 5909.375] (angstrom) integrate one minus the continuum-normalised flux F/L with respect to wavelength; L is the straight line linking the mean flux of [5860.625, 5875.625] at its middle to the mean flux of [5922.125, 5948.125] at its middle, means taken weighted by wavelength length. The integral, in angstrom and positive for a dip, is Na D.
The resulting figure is 6.0 angstrom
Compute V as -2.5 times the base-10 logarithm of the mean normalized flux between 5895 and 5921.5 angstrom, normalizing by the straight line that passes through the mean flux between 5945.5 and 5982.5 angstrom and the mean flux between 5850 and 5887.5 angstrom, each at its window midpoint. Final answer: 0.09 mag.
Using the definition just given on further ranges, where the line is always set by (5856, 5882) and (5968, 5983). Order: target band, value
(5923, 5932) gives -0.037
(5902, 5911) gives 0.030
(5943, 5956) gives 0.017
